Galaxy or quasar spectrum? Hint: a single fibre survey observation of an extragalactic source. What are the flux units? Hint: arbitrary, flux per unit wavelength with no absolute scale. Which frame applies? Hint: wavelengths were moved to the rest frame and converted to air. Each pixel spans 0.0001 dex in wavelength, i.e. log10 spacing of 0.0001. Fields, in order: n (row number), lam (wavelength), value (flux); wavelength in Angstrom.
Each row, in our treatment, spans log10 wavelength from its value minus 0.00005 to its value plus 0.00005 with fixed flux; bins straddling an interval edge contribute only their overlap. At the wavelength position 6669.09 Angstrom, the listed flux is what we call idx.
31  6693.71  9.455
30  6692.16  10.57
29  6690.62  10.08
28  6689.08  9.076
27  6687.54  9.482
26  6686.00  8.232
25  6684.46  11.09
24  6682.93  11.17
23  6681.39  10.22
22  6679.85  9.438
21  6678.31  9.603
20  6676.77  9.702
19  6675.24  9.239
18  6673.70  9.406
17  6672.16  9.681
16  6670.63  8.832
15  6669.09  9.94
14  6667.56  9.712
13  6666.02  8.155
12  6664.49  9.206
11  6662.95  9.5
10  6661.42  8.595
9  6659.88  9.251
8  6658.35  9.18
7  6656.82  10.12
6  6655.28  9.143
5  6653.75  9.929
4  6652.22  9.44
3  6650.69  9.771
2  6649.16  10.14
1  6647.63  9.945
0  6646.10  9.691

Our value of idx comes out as 9.94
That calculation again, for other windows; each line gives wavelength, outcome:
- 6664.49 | 9.206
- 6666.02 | 8.155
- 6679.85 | 9.438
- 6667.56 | 9.712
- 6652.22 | 9.44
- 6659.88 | 9.251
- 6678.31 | 9.603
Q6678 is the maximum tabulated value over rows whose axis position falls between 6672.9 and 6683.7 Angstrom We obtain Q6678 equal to 11.17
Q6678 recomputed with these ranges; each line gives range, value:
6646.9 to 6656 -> 10.14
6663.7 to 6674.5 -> 9.94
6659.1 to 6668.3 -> 9.712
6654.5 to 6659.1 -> 10.12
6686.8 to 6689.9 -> 9.482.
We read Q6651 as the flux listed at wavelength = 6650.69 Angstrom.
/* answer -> 9.771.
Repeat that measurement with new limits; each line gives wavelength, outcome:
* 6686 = 8.232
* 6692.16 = 10.57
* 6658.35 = 9.18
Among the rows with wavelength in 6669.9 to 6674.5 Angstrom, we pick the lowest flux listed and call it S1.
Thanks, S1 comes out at 8.832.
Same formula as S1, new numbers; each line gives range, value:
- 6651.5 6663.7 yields 8.595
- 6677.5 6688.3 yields 8.232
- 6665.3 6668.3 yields 8.155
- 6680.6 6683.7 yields 10.22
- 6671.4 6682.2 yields 9.239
